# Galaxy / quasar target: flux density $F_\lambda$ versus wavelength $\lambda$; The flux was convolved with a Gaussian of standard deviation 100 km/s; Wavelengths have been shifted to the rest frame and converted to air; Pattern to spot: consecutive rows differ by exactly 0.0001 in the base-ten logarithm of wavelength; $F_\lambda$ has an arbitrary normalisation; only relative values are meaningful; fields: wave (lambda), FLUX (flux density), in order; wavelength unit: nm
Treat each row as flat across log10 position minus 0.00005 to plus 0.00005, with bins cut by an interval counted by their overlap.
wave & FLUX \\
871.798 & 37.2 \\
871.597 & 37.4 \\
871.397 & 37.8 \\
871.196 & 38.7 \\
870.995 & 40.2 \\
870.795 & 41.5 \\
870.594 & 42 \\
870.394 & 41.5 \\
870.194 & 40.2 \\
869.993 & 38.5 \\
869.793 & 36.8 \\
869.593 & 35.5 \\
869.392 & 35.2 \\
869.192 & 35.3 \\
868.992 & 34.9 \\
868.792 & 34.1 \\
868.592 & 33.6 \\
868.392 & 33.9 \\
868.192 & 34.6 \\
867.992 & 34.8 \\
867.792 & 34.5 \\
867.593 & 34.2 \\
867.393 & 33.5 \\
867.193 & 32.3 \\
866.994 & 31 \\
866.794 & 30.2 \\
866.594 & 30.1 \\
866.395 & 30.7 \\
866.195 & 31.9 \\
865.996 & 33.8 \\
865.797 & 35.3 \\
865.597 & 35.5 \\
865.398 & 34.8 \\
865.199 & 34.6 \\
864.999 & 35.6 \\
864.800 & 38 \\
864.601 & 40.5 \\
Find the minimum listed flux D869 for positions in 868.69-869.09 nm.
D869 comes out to 34.1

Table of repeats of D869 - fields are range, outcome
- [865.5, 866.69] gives 30.1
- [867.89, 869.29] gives 33.6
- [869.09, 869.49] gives 35.2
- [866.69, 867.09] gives 30.2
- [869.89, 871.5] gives 37.8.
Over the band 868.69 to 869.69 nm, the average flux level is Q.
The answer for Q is 35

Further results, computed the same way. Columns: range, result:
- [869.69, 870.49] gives 39.2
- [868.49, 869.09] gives 34.2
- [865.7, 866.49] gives 32.9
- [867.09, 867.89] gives 33.6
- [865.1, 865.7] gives 35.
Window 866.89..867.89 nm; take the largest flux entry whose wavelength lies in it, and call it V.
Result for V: 34.5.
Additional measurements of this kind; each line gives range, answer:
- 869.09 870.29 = 40.2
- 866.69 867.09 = 31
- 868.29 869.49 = 35.3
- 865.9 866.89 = 33.8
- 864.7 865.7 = 38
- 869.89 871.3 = 42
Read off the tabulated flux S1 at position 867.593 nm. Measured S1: 34.2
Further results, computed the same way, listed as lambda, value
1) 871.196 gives 38.7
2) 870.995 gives 40.2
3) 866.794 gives 30.2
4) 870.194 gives 40.2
